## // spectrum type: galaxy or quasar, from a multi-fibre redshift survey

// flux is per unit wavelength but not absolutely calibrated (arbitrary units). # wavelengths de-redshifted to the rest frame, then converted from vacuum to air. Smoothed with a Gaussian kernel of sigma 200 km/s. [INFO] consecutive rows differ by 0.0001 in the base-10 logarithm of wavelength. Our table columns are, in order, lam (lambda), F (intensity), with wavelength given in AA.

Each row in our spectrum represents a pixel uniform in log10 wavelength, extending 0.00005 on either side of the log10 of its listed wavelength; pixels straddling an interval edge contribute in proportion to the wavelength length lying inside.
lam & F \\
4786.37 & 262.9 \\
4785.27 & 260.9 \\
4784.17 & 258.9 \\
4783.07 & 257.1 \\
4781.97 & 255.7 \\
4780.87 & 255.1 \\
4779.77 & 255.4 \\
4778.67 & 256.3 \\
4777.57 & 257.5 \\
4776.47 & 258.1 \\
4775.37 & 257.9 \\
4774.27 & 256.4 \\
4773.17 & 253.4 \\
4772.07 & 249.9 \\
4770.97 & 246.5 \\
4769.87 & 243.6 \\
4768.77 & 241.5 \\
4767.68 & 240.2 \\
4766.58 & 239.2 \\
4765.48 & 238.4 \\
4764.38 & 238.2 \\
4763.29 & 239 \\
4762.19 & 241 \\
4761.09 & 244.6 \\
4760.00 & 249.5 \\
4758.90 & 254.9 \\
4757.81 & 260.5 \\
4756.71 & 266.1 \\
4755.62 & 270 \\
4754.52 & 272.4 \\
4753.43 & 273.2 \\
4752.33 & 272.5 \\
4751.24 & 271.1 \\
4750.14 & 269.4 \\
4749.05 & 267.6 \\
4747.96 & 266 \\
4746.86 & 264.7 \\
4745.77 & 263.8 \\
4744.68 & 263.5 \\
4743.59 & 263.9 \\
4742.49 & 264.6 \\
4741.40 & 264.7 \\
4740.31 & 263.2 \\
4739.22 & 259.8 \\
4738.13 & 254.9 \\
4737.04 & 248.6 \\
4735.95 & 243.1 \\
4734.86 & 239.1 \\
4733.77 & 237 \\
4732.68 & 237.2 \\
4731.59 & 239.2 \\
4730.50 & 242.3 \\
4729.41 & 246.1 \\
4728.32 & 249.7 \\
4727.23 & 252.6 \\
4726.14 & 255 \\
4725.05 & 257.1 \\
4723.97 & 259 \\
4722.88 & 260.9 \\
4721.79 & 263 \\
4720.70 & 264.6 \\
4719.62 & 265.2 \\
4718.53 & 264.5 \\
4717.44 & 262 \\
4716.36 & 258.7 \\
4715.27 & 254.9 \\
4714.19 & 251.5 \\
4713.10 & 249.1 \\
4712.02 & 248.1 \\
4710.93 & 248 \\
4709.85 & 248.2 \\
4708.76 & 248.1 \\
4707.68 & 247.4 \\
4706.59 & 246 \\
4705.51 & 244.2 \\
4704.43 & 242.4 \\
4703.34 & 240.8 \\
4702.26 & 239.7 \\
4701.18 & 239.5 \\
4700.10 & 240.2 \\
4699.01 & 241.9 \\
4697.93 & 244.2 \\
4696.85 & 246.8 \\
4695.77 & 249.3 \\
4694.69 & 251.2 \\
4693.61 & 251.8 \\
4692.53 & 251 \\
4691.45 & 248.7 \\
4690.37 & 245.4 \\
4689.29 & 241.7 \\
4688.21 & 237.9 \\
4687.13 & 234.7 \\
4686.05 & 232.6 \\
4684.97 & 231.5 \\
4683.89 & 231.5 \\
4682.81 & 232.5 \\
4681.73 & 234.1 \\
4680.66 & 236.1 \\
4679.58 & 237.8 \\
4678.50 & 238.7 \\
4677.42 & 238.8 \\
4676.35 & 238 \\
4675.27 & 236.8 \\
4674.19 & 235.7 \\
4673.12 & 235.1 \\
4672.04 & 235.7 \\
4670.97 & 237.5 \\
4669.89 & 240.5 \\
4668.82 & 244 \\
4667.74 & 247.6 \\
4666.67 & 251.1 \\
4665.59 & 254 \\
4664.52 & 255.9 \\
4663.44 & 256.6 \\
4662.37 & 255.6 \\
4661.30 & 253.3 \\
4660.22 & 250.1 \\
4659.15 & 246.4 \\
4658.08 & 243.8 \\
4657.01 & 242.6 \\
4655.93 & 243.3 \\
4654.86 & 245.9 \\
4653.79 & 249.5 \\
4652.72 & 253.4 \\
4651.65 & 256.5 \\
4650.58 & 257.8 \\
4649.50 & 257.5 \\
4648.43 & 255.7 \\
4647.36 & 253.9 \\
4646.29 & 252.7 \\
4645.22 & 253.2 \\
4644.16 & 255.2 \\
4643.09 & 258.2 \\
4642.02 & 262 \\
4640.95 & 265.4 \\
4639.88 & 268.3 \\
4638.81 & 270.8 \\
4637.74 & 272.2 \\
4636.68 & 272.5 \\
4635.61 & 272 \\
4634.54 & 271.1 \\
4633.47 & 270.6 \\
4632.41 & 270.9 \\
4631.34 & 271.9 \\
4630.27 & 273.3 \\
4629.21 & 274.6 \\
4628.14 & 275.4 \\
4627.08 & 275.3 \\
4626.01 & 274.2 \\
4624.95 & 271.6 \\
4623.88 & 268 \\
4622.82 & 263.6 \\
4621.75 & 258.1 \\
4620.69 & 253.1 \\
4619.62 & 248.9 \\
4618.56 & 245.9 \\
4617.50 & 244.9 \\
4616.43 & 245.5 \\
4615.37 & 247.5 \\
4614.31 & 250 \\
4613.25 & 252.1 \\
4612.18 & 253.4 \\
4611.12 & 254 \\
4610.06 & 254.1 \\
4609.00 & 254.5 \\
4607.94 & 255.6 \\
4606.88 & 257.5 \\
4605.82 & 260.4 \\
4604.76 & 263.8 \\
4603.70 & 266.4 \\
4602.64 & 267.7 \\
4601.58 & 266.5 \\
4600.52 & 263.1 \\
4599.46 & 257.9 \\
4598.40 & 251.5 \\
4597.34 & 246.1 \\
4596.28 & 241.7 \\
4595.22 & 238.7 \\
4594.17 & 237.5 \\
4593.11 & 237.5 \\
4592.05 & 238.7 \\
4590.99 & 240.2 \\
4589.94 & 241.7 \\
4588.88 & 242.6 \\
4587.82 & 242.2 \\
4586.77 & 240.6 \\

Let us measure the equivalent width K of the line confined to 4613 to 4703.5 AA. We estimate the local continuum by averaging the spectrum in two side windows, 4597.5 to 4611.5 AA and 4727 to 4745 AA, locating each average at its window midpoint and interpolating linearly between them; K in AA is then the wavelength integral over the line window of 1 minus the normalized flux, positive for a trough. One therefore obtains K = 1.6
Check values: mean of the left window 259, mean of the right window 251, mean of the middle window 251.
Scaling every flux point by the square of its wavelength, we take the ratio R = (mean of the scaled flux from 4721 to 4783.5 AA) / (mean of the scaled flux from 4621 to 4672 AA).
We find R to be 1.0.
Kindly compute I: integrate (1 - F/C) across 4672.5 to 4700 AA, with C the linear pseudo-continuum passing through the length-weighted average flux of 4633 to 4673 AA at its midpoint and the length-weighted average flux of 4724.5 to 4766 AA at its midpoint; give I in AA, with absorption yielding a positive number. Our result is 1.6 AA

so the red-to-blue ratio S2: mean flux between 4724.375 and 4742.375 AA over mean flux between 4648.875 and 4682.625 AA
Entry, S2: 1.02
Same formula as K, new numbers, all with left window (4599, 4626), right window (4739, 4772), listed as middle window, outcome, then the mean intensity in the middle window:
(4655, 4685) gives 1.7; 243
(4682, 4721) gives 1.6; 246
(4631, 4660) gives -0.2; 259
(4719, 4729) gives -0.1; 258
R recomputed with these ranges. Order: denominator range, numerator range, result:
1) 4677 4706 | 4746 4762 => 1.12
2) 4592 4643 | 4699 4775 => 1.03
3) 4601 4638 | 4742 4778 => 1.04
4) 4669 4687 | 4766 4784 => 1.11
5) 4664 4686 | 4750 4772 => 1.10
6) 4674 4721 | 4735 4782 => 1.07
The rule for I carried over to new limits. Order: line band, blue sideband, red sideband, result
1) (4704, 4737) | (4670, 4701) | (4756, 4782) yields -0.9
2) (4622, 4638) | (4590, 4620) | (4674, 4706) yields -1.5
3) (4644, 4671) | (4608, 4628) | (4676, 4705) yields -0.3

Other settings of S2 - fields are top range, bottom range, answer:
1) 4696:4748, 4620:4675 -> 0.98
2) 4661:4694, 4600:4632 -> 0.93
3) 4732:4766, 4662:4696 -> 1.06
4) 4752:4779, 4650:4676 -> 1.02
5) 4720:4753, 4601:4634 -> 0.98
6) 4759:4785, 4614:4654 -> 0.95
